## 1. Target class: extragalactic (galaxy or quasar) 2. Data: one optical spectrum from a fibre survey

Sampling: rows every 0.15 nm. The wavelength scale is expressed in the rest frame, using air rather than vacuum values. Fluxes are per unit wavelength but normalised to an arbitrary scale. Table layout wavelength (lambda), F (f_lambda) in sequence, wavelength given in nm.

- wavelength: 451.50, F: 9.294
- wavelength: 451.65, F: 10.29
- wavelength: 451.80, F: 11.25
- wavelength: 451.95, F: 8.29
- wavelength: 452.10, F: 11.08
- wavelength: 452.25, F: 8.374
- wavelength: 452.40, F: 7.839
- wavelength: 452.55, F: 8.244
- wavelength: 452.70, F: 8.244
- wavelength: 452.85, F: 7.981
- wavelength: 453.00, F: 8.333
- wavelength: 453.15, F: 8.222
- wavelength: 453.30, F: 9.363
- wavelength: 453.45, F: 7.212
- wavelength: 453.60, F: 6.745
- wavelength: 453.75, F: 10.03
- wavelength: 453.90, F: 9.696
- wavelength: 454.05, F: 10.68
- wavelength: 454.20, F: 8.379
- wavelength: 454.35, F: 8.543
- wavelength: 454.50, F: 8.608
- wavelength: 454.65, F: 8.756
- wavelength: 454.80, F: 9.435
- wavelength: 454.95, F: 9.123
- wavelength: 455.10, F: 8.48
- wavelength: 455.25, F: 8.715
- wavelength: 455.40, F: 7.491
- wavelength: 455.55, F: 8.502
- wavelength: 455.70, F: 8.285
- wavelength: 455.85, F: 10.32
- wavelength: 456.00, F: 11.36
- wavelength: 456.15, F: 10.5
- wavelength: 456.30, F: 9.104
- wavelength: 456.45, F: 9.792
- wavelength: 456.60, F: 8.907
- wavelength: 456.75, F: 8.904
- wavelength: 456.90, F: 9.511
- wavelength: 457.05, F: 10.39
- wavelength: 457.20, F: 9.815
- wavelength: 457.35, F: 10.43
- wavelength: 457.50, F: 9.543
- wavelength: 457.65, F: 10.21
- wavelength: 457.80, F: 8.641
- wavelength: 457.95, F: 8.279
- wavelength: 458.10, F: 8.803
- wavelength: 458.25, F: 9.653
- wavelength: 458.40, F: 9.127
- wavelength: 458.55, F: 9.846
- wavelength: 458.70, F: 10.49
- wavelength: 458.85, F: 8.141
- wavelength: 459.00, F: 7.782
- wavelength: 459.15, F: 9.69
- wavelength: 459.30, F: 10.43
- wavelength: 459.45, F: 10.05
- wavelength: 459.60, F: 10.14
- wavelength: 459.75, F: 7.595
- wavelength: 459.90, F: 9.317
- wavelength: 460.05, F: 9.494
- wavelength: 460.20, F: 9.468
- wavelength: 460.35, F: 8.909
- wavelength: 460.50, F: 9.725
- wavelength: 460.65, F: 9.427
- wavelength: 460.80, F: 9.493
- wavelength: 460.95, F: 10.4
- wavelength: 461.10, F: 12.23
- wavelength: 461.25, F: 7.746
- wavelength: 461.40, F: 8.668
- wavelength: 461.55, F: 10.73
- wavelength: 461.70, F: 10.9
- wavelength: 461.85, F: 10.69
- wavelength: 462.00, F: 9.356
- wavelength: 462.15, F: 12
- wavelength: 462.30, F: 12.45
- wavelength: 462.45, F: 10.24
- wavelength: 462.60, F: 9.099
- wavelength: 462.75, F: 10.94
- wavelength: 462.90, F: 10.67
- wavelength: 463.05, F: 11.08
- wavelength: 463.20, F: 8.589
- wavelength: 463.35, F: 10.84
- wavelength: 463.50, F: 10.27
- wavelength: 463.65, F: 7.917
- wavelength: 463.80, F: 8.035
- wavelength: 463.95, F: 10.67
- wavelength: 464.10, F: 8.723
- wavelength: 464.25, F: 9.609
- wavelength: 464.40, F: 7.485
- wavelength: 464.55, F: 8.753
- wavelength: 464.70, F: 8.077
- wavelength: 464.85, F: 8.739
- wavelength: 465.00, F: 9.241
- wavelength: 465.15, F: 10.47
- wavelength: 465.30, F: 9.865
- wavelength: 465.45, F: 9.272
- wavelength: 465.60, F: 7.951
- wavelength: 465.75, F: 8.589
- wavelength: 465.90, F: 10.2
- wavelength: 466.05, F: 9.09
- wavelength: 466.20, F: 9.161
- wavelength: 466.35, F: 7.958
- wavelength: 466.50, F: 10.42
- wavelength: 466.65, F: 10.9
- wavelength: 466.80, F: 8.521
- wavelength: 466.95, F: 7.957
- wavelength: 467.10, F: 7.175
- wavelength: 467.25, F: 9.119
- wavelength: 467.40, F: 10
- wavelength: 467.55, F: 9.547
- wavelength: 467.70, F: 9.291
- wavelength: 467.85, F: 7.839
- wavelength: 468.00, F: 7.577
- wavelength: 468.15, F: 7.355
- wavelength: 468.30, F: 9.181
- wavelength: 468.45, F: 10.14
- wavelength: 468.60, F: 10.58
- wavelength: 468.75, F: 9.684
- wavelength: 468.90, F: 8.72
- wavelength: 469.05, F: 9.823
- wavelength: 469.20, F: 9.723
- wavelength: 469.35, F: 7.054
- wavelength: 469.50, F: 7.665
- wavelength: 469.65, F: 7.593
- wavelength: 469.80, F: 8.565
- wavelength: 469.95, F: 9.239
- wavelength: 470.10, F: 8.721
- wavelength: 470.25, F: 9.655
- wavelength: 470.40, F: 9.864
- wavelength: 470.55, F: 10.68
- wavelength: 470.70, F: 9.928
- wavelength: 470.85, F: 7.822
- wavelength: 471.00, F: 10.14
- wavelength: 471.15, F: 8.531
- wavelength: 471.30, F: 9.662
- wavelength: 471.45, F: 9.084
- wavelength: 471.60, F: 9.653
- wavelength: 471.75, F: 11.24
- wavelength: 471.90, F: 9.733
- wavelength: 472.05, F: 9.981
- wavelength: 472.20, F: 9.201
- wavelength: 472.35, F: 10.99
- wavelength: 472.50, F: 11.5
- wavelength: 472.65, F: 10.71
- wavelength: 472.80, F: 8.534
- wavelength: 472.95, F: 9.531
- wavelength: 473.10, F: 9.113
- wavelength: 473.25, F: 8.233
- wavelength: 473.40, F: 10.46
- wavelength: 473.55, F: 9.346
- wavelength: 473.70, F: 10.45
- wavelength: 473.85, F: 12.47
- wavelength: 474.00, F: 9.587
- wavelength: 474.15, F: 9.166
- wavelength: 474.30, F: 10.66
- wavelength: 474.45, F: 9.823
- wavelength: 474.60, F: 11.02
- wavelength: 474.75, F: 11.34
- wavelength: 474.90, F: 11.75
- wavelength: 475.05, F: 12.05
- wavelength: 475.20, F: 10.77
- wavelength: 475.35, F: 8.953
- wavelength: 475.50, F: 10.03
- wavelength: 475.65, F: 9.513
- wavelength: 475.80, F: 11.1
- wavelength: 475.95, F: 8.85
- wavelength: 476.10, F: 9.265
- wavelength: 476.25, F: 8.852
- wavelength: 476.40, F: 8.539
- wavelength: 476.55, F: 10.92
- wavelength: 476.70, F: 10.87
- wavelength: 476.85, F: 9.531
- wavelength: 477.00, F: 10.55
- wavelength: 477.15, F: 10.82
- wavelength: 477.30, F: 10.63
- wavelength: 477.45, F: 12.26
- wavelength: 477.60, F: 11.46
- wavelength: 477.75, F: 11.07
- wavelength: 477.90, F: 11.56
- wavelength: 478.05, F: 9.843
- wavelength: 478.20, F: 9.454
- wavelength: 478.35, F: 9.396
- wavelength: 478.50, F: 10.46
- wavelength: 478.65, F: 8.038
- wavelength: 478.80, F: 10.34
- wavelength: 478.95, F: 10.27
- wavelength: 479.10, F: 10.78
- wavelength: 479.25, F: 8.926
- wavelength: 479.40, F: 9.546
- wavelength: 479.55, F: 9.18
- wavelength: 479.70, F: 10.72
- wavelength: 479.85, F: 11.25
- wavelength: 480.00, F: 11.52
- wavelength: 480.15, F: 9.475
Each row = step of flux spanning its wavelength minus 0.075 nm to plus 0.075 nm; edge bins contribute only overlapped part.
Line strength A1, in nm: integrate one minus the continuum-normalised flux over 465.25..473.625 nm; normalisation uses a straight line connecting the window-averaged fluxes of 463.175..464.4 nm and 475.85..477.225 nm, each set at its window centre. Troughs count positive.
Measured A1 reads 0.23 nm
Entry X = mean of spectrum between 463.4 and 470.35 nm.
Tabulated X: 8.97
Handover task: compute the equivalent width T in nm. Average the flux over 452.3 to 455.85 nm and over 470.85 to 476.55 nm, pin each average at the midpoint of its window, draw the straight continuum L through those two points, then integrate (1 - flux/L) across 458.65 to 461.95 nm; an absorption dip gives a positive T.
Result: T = -0.21 nm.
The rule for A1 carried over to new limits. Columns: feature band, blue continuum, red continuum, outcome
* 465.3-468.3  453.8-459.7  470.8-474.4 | 0.24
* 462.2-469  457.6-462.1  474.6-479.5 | 0.32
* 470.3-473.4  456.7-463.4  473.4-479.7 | 0.12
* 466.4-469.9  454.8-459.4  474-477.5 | 0.36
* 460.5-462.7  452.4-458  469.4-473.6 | -0.25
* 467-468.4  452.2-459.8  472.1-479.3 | 0.17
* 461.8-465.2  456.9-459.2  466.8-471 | -0.21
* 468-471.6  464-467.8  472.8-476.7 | 0.16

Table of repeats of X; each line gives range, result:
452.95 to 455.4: 8.74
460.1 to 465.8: 9.67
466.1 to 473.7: 9.27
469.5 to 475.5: 9.86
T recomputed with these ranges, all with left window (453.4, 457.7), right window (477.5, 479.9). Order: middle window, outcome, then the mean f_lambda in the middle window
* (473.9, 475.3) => -0.10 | 10.7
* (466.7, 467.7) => 0.09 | 8.82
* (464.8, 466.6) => 0.07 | 9.28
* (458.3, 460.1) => 0.01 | 9.34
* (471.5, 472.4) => -0.02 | 10.1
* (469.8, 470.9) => 0.05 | 9.39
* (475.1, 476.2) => 0.02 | 9.81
